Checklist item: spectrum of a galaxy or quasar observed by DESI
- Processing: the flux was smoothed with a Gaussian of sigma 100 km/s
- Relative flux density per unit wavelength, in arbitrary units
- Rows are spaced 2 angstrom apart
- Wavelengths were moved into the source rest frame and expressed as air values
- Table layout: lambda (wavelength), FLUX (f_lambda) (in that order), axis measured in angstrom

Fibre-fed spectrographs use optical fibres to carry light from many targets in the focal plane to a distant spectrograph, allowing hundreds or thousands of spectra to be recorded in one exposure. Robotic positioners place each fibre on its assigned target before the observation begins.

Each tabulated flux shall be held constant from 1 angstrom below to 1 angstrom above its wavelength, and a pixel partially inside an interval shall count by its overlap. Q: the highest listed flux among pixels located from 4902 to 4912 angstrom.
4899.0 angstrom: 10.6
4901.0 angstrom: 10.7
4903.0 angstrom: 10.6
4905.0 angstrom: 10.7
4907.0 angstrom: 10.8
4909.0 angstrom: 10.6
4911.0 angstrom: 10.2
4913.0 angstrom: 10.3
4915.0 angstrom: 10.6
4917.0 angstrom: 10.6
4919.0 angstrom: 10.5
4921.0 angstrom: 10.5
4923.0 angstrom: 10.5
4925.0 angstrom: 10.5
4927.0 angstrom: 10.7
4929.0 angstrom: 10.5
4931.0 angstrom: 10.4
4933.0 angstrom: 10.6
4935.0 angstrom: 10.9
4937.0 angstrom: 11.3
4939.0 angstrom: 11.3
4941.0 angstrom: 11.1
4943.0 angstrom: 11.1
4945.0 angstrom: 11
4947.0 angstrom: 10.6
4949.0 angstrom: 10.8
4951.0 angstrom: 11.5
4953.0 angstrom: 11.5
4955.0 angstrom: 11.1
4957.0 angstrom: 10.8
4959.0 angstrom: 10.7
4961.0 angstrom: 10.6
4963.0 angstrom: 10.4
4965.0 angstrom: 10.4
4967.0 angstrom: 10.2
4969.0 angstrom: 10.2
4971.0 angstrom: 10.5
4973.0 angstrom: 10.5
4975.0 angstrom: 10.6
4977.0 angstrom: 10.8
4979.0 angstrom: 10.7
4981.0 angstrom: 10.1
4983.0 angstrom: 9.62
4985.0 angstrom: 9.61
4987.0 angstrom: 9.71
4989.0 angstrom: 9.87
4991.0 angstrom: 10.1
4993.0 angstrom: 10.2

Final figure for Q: 10.8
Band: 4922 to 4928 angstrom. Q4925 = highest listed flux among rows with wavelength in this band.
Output 10.7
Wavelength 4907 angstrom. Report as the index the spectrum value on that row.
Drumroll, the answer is 10.8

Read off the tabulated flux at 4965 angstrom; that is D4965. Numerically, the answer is 10.4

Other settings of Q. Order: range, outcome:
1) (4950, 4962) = 11.5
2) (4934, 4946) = 11.3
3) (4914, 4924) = 10.6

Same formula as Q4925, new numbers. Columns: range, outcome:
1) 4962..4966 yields 10.4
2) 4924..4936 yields 10.9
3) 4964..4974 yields 10.5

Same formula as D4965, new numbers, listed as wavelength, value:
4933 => 10.6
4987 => 9.71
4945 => 11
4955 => 11.1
